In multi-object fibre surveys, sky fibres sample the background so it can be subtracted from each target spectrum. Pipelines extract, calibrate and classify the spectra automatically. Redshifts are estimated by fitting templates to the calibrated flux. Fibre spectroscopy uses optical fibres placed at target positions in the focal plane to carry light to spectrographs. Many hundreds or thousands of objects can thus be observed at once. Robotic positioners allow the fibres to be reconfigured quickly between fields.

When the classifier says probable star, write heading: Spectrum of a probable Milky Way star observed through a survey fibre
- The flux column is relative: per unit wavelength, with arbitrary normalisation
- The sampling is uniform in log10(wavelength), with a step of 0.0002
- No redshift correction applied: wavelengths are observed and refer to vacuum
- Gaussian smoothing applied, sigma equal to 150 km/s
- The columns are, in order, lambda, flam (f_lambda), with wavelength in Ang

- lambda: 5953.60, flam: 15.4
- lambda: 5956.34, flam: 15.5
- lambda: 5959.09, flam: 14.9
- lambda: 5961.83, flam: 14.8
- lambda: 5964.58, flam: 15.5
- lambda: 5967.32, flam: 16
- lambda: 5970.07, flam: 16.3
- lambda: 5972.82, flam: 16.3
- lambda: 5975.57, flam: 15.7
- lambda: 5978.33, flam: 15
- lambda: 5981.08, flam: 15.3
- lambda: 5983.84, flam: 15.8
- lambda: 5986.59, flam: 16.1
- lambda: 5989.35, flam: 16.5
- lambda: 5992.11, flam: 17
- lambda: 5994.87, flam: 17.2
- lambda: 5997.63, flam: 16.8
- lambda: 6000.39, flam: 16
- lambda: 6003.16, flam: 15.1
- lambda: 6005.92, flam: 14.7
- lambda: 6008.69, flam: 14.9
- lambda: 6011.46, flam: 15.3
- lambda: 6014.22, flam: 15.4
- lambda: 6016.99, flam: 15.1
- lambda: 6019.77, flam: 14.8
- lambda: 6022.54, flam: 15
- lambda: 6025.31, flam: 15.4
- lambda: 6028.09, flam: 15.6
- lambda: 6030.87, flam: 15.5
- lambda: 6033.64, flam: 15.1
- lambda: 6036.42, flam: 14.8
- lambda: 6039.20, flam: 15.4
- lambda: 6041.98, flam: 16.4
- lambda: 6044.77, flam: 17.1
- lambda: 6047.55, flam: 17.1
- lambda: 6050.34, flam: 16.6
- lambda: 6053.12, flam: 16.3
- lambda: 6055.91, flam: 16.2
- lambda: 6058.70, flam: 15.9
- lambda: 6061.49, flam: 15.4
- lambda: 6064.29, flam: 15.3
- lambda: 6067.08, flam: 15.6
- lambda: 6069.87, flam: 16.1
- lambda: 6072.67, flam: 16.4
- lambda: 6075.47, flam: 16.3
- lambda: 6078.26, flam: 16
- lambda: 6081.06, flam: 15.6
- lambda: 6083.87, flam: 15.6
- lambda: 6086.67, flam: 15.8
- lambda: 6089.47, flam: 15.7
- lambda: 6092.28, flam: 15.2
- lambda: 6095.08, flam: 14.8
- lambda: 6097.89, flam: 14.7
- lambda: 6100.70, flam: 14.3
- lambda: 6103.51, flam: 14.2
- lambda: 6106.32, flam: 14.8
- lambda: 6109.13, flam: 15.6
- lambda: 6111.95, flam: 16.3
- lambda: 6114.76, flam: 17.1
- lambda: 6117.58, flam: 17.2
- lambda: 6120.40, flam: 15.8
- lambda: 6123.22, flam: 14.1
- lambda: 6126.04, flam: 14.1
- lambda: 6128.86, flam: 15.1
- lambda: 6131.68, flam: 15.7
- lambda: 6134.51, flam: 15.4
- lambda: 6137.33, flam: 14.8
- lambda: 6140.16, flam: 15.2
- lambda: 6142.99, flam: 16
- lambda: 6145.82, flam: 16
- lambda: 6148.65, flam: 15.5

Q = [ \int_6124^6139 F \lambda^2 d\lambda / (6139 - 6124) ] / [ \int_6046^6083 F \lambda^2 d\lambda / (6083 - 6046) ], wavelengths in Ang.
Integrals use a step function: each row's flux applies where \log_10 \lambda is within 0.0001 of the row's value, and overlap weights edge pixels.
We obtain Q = 0.95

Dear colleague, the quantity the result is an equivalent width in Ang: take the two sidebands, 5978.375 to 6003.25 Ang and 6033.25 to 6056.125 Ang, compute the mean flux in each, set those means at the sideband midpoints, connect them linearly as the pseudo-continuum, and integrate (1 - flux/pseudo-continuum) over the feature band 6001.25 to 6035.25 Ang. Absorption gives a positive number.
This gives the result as 2.11 Ang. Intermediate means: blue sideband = 16.2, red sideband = 16.2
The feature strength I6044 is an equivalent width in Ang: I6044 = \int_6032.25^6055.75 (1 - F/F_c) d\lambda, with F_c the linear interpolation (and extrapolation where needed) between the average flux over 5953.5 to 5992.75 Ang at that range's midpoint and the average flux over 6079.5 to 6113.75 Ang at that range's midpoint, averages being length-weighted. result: -1.0 Ang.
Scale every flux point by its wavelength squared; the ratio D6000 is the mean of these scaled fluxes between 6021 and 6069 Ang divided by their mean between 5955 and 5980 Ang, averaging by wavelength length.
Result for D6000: 1.0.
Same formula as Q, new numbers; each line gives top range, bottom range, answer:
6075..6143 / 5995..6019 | 1.03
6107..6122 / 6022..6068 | 1.05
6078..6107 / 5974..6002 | 0.97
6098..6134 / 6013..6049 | 1.01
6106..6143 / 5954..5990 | 1.04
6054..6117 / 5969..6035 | 1.03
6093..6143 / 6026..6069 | 0.98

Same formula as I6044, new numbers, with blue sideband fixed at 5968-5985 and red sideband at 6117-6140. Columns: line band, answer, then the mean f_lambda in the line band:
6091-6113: 0.47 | 15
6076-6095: -0.33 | 15.6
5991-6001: -0.72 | 16.8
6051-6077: -0.90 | 16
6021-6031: 0.14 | 15.3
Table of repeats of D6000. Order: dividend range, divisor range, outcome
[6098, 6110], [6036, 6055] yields 0.92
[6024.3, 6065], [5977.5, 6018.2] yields 1.02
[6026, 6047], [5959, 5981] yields 1.03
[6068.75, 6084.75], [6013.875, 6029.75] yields 1.07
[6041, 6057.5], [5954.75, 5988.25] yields 1.09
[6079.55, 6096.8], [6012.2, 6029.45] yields 1.04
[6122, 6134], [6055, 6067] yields 0.97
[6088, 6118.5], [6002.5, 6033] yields 1.05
